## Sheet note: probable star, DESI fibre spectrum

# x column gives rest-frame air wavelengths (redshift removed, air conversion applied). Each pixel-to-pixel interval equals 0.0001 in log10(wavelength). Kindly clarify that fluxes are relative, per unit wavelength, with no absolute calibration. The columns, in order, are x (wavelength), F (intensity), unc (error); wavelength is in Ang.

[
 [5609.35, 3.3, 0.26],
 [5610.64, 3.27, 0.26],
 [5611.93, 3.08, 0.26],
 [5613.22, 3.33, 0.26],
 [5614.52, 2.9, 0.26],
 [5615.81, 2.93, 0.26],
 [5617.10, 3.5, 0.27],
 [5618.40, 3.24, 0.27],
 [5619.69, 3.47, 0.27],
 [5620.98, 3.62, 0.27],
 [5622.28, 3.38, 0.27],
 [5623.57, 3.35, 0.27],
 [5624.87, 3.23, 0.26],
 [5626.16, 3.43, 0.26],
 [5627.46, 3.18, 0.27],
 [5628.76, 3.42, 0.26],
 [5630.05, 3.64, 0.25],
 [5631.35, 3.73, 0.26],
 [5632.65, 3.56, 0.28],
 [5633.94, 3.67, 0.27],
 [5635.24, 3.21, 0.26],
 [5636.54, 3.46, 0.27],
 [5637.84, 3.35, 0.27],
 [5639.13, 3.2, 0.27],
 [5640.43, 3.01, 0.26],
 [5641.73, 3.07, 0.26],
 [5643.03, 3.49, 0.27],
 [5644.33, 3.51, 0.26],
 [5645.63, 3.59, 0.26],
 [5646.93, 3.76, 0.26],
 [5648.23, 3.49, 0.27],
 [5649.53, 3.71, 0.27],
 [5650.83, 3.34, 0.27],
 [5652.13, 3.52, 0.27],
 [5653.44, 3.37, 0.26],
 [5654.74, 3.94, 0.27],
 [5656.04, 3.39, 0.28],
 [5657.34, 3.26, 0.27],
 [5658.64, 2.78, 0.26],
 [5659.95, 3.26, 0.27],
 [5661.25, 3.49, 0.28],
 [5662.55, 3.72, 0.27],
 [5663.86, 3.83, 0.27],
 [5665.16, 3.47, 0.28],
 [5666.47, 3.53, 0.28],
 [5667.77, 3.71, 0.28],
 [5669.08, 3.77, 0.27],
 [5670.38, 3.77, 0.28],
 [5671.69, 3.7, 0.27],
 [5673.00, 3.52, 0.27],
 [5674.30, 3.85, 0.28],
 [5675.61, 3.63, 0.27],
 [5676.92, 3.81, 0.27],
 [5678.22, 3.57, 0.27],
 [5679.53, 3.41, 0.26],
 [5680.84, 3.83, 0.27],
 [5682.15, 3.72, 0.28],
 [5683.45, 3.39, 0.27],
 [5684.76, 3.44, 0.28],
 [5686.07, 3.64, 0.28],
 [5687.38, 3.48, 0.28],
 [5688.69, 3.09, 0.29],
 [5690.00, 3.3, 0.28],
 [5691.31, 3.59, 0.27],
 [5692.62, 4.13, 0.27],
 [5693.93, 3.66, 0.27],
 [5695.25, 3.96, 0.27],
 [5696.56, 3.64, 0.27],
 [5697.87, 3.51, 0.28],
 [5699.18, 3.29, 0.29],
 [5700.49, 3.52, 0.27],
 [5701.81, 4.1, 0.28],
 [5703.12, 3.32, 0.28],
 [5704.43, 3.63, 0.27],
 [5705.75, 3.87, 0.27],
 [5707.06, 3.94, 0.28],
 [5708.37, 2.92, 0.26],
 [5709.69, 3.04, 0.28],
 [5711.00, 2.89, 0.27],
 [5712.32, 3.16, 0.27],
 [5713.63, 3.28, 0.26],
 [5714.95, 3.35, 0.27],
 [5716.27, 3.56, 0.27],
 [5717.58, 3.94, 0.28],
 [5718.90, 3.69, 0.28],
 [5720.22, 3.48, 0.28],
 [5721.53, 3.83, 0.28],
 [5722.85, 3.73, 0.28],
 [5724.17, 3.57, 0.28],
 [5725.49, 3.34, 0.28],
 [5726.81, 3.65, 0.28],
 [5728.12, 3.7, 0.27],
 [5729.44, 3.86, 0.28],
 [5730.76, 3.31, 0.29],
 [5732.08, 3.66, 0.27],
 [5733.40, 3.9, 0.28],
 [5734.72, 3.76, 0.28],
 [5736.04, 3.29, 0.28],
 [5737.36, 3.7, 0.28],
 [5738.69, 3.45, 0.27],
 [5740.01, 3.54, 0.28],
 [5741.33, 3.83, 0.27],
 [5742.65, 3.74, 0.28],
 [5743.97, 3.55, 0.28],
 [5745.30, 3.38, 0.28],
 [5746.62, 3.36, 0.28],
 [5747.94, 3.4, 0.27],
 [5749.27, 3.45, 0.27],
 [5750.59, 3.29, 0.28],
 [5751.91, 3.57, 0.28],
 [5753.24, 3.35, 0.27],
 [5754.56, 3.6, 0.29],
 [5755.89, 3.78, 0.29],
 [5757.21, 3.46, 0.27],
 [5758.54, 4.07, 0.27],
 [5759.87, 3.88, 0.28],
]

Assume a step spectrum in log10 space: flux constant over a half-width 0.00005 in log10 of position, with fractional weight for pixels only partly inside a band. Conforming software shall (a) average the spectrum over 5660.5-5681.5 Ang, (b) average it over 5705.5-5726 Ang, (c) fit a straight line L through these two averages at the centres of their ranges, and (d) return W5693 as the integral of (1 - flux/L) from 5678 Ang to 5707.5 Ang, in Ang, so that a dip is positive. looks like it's -0.3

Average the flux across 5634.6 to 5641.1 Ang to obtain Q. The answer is 3.25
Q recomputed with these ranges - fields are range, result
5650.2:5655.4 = 3.54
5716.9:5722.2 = 3.74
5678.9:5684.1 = 3.59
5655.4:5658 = 3.33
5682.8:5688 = 3.49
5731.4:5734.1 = 3.78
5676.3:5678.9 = 3.69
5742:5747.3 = 3.51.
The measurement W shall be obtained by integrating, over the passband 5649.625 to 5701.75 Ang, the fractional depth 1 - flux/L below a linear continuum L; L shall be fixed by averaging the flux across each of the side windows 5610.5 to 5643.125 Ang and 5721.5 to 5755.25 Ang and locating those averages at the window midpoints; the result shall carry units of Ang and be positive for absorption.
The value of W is -2.0 Ang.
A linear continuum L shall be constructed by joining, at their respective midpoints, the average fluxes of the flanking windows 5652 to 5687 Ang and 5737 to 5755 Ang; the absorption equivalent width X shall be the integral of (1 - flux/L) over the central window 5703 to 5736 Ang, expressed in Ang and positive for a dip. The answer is 0.0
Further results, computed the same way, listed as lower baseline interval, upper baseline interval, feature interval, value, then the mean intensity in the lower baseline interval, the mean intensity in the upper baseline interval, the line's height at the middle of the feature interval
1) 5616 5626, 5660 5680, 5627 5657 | 0.27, 3.38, 3.64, 3.49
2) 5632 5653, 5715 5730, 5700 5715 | 0.80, 3.43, 3.65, 3.61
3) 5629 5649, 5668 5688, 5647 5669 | 0.24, 3.45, 3.64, 3.54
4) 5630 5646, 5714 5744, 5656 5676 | -0.40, 3.41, 3.63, 3.48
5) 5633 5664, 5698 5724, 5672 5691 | -0.46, 3.43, 3.5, 3.47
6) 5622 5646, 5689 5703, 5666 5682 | -0.56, 3.39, 3.64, 3.55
